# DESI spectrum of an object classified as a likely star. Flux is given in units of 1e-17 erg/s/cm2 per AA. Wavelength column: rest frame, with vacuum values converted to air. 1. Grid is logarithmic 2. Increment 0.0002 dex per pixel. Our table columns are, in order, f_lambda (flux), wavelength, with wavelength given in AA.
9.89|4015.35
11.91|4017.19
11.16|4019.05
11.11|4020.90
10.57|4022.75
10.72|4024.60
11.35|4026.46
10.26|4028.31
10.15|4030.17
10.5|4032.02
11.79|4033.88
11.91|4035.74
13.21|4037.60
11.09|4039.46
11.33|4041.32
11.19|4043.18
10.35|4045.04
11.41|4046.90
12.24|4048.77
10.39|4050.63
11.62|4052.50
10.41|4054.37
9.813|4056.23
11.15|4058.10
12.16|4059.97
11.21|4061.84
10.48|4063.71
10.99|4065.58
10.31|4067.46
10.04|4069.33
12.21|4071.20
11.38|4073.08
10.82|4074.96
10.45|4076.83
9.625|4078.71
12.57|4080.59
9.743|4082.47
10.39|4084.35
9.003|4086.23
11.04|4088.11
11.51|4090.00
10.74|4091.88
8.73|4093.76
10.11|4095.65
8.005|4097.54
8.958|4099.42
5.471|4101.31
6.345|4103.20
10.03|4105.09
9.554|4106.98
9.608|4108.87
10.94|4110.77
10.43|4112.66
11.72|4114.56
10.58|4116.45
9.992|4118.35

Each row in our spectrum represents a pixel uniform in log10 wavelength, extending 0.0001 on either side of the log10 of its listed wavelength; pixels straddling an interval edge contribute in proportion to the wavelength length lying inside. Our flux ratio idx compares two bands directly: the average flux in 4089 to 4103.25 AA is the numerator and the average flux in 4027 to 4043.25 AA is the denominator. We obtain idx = 0.79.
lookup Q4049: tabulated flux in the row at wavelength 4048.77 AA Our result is 12.24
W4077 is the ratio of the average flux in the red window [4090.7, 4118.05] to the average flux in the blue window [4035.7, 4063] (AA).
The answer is 0.83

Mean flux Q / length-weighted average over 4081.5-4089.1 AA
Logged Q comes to 10.1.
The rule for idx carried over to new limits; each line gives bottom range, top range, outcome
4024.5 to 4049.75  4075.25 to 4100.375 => 0.90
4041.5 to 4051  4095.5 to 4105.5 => 0.71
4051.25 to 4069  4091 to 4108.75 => 0.80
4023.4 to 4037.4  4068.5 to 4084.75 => 0.98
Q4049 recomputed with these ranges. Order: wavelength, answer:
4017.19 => 11.91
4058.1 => 11.15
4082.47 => 9.743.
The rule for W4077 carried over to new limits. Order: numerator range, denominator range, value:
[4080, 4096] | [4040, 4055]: 0.93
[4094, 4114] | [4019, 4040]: 0.81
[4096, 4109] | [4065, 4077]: 0.76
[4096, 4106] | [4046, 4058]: 0.72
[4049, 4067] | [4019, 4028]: 1.00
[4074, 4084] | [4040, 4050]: 0.94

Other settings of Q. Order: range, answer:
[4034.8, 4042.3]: 11.9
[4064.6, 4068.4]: 10.6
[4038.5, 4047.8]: 11.1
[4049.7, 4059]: 10.7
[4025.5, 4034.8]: 10.8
